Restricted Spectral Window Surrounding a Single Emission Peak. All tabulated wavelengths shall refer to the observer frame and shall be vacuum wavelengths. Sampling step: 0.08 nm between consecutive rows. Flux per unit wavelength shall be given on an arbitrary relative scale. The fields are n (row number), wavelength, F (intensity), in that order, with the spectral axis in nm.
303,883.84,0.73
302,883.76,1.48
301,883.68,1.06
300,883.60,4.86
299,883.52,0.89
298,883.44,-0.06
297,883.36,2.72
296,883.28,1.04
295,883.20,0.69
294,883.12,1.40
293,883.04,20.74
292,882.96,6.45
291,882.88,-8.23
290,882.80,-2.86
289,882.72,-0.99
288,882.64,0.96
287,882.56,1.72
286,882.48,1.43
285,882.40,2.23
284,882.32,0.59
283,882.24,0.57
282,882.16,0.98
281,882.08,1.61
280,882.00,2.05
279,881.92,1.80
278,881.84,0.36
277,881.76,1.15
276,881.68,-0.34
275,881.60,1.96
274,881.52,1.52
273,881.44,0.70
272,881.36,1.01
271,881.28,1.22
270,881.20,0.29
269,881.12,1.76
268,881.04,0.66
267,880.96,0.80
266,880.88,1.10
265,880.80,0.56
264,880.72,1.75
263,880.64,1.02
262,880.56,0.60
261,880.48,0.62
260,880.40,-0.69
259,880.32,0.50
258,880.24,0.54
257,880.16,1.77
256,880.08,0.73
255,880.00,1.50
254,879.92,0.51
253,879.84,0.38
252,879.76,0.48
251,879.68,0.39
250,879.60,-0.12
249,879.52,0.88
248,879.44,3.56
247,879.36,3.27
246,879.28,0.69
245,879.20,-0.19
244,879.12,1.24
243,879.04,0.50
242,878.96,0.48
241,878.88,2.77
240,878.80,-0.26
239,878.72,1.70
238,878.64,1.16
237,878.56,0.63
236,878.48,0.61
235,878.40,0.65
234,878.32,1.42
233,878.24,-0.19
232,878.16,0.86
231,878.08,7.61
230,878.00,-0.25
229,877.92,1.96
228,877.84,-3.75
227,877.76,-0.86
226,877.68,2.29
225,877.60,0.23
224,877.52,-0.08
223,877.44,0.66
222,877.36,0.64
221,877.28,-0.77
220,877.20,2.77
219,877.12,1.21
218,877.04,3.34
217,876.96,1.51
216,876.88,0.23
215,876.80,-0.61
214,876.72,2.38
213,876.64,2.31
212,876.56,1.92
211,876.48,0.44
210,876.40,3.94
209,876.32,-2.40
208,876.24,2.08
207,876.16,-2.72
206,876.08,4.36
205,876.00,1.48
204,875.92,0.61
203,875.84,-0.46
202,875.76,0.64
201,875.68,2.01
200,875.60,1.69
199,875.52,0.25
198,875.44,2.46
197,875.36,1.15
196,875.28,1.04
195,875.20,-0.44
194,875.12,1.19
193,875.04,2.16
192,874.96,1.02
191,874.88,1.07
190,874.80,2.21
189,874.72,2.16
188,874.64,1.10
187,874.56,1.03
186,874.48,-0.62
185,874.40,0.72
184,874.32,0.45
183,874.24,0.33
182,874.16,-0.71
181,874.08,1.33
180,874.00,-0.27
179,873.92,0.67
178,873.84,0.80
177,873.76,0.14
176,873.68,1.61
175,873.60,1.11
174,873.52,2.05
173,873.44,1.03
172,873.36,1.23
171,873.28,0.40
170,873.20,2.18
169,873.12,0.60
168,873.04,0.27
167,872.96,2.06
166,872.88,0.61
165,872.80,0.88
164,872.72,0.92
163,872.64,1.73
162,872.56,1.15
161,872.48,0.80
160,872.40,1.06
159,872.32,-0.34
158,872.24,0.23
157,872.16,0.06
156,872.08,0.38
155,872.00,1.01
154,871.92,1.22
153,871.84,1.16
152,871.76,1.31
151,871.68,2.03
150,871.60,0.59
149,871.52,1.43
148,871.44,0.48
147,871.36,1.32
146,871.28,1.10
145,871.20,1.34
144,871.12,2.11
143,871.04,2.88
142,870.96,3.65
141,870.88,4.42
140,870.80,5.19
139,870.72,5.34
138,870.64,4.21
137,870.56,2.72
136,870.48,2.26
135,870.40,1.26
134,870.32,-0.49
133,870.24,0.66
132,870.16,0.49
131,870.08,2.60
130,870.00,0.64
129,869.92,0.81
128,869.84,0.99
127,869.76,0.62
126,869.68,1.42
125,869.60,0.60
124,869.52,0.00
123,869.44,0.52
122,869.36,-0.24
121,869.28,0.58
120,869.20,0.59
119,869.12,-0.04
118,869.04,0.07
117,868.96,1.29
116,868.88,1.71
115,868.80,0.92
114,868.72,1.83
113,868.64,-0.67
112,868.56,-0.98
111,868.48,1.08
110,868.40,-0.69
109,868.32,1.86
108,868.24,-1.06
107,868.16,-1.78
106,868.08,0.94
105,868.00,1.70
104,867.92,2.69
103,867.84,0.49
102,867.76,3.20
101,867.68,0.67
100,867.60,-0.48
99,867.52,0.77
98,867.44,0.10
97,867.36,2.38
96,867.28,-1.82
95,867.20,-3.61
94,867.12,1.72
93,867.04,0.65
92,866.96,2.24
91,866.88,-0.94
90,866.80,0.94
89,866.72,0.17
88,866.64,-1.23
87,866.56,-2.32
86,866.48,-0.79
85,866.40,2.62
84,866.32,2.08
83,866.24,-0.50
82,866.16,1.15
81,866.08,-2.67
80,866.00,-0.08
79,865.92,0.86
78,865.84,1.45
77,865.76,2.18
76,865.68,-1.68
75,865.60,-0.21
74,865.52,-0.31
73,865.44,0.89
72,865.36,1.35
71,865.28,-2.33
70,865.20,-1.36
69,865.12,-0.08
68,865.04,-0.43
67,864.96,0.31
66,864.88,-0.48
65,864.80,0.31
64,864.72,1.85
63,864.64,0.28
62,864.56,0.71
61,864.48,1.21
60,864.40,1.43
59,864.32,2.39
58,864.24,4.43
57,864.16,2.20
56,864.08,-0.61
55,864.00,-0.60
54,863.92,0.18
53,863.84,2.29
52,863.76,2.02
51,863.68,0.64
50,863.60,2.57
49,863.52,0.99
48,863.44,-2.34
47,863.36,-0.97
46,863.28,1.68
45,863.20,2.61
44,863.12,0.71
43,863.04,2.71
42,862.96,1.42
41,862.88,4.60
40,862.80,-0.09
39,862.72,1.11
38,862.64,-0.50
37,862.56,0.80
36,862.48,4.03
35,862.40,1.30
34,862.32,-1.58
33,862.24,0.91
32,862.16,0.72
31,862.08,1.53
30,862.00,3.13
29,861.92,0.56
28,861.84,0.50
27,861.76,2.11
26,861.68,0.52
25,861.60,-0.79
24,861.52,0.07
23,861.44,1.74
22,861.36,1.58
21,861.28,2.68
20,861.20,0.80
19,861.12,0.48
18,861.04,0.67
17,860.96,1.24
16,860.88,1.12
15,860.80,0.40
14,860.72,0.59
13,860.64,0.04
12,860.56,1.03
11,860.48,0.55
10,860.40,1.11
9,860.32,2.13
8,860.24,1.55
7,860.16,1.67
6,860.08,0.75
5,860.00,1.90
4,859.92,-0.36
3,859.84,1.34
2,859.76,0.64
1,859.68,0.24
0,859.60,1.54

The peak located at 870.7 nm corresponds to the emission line H-beta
